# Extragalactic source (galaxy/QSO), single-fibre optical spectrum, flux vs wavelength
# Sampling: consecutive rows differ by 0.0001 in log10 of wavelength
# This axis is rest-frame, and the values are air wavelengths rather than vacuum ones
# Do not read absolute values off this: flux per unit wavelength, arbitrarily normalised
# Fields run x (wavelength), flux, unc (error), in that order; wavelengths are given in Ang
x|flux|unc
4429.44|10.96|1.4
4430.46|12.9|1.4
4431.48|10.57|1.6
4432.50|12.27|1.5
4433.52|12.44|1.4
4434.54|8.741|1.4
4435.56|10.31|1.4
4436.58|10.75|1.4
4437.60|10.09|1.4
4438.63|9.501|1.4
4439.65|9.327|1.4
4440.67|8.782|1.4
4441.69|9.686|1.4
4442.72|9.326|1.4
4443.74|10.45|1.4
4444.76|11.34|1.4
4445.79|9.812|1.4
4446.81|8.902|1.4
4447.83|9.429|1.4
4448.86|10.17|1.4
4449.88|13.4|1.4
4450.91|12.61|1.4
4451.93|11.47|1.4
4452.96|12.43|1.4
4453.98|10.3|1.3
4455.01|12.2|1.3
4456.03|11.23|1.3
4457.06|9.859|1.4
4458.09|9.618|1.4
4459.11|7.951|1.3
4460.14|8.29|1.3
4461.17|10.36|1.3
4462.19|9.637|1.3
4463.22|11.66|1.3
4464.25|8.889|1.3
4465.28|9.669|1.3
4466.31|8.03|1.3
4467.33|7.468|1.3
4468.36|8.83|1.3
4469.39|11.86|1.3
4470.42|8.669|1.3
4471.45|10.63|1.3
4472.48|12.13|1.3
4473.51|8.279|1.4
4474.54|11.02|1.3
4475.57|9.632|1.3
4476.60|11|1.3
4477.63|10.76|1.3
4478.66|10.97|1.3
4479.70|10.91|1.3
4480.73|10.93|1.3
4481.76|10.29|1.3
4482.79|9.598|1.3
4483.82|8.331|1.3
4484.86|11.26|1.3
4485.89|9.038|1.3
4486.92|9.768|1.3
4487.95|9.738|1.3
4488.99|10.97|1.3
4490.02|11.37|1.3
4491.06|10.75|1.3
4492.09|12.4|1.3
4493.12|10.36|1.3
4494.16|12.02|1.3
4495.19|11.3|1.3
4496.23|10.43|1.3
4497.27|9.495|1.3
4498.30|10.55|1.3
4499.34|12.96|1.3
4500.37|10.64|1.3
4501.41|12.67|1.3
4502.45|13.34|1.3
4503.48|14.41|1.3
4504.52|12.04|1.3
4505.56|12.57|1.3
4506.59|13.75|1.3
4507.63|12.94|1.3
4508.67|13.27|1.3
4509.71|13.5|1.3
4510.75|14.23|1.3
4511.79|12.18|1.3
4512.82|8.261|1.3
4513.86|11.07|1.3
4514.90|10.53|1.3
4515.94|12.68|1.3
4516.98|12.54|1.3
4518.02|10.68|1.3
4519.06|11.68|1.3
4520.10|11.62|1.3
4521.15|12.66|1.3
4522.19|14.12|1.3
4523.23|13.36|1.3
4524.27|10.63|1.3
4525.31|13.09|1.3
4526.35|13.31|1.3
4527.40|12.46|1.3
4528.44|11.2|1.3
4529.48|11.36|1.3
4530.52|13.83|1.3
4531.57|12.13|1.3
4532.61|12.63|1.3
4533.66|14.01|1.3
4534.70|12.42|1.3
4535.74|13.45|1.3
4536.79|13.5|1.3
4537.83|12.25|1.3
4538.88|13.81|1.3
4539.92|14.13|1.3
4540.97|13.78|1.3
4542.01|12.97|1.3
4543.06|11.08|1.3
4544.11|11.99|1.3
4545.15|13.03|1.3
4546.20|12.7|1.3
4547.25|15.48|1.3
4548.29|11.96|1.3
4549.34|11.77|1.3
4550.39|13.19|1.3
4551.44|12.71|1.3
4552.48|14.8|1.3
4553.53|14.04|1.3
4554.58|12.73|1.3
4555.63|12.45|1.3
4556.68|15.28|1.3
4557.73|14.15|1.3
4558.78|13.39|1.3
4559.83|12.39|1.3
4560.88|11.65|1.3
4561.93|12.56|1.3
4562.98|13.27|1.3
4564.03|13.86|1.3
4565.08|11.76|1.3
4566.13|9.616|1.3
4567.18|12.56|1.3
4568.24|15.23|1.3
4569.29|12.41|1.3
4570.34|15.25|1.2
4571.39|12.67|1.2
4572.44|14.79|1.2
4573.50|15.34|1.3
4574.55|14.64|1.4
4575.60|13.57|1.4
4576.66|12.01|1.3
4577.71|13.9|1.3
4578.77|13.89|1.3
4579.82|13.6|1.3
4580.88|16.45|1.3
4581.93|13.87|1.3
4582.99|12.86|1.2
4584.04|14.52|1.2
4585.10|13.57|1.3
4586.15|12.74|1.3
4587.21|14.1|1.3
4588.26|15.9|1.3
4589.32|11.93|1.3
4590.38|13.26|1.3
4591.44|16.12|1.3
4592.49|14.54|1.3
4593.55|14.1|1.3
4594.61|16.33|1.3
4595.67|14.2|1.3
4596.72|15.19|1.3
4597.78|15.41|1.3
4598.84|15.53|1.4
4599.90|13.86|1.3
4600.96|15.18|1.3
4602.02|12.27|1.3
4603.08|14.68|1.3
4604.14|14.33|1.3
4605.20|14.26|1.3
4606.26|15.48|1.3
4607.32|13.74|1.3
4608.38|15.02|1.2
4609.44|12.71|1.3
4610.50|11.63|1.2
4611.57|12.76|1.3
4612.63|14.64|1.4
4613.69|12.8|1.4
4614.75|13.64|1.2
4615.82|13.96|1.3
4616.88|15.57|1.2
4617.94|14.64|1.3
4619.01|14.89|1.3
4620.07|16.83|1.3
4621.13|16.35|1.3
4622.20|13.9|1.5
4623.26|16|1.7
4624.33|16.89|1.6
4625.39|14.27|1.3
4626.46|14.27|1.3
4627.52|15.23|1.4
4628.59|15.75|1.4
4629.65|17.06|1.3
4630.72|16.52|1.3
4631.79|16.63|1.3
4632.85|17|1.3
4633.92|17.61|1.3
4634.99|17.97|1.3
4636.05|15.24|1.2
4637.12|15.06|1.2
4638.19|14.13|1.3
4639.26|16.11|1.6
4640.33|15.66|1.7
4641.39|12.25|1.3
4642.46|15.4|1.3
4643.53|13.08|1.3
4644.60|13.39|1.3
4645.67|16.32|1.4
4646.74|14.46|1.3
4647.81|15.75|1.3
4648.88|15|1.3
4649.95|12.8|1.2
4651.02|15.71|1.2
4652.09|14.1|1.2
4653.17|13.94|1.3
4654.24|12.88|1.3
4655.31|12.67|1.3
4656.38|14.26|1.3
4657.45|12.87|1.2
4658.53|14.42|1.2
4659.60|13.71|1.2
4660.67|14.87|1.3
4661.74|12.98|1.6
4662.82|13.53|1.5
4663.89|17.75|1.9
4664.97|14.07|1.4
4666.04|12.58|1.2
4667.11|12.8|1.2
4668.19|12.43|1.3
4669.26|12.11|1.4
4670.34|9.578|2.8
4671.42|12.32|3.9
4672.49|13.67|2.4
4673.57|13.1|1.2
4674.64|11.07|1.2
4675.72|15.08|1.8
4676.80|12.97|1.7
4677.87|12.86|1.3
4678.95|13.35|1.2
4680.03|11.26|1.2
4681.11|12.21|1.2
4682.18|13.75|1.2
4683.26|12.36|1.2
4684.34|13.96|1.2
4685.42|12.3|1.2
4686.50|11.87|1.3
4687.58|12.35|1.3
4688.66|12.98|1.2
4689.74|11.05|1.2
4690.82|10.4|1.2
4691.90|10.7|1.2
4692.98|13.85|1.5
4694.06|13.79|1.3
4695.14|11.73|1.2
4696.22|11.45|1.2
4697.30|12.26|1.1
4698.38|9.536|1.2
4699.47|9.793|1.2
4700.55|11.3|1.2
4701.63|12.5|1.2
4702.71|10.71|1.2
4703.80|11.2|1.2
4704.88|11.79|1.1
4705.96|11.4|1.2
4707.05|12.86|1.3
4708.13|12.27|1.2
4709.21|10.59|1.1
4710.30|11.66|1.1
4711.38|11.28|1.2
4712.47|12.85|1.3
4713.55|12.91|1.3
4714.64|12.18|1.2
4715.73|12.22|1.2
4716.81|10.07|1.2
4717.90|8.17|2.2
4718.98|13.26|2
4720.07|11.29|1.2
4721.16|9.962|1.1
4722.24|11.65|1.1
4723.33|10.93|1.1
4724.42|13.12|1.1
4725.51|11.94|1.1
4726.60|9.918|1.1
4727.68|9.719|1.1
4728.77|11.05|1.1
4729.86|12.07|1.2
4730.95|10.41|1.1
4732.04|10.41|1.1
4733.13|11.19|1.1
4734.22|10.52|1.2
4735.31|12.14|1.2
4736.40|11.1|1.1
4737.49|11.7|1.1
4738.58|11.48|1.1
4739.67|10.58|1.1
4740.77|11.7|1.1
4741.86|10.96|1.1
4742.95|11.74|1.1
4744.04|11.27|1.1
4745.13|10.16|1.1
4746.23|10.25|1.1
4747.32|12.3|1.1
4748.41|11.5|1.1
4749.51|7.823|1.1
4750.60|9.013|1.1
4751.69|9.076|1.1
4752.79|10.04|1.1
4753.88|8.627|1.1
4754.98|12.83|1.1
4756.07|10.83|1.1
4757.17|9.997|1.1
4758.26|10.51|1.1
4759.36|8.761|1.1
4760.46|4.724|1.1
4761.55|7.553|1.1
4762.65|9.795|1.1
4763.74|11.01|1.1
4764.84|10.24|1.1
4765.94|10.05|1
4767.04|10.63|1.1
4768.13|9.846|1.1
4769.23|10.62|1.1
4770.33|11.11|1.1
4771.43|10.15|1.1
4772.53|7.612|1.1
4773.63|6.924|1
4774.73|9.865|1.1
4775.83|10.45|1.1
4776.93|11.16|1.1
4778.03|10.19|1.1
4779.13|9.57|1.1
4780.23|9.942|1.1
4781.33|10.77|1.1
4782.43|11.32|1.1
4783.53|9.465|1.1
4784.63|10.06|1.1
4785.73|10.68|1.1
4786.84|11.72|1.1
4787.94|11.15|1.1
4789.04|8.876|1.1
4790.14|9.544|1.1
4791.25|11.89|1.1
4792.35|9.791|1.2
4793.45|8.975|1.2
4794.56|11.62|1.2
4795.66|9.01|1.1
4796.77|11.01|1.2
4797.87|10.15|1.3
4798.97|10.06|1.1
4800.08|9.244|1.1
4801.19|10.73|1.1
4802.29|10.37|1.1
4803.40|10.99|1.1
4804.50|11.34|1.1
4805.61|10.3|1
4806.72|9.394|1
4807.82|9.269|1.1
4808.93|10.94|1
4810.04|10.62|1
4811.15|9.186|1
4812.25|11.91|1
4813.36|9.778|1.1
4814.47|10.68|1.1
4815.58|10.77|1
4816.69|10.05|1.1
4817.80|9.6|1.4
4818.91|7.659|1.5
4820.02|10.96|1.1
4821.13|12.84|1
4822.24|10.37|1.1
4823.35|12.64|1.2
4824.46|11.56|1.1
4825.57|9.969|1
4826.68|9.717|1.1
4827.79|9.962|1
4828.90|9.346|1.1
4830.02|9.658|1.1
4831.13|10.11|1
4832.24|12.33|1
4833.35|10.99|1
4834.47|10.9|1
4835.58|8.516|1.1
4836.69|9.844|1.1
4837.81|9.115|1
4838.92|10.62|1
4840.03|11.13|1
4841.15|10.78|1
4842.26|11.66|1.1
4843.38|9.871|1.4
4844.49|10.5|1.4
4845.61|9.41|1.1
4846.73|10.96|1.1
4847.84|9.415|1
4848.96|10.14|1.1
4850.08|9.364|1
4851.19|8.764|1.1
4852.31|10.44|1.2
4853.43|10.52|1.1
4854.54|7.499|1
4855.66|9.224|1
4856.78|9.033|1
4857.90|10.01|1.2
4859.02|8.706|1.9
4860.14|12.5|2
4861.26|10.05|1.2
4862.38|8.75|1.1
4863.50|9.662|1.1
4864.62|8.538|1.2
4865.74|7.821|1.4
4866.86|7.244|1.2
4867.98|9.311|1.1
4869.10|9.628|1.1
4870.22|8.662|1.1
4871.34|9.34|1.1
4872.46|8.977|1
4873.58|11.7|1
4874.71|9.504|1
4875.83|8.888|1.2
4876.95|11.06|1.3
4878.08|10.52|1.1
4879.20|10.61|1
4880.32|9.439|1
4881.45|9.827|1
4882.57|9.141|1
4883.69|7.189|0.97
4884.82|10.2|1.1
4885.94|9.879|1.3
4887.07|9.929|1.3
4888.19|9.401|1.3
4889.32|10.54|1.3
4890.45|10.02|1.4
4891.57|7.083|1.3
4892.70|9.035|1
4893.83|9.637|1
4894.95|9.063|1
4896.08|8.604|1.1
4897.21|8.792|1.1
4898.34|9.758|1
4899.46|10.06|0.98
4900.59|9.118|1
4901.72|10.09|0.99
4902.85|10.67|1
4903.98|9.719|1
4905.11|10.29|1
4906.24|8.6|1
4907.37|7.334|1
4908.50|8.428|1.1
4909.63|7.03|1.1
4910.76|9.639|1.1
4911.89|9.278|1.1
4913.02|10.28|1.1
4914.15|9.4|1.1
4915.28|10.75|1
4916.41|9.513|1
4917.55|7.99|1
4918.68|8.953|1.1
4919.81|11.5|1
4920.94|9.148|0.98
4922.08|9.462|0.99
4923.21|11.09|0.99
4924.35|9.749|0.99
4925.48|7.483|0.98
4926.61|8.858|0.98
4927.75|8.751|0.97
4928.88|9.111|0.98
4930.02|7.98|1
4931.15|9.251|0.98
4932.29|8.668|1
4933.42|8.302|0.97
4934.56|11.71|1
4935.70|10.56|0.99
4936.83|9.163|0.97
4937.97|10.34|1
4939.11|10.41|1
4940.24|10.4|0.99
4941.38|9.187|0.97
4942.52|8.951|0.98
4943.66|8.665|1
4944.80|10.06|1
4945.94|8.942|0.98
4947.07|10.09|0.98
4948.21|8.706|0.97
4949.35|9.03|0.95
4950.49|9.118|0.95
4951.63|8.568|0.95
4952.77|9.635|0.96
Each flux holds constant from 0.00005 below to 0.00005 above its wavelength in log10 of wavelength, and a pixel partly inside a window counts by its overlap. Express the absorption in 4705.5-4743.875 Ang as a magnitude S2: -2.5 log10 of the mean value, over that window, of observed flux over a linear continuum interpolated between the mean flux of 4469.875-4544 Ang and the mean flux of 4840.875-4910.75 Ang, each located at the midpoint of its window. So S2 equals -0.09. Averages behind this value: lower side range 11.7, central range 11.3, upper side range 9.48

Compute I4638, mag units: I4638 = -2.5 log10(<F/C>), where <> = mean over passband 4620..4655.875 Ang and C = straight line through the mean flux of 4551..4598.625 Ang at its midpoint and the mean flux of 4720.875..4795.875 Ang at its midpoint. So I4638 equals -0.20 mag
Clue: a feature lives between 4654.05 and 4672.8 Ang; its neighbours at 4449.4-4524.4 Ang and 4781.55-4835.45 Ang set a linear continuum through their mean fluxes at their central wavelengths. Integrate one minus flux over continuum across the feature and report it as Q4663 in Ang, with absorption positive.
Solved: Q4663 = -4.6 Ang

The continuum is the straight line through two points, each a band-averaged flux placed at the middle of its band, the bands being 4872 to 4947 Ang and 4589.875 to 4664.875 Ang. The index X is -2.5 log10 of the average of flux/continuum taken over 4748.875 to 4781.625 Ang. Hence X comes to 0.25 mag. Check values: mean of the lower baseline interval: 14.7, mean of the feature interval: 9.65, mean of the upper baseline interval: 9.45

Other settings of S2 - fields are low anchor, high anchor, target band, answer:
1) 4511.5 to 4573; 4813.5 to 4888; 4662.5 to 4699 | -0.10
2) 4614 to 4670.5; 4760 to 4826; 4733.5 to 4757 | 0.08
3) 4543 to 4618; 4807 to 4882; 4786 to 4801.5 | 0.05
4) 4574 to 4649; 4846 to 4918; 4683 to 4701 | 0.11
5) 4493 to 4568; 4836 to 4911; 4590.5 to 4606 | -0.22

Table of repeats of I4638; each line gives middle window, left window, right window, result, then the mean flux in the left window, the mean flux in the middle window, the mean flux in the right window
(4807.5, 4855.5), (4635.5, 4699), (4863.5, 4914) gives 0.01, 13.3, 10.2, 9.32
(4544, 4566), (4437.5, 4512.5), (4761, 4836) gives -0.23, 10.7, 13.1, 10.2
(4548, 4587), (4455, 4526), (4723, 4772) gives -0.23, 11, 13.4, 10.5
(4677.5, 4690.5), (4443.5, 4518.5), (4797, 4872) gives -0.20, 10.9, 12.5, 10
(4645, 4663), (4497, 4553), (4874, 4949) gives -0.22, 12.6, 14.1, 9.42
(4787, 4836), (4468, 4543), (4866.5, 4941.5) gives -0.04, 11.7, 10.4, 9.43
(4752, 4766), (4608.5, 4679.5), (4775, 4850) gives 0.21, 14.3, 9.58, 10.3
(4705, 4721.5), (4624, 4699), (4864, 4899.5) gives 0.10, 13.7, 11.6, 9.35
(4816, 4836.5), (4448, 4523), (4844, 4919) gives -0.08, 11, 10.4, 9.42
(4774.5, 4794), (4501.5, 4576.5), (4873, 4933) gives 0.02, 12.9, 10.3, 9.39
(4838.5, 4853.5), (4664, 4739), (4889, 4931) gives -0.02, 11.8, 10.2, 9.26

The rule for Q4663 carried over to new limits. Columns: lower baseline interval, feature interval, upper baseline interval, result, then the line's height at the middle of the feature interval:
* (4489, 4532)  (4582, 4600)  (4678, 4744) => -3.79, 11.9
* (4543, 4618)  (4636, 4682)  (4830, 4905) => -3.88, 12.6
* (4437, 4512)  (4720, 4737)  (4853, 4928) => -2.02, 9.91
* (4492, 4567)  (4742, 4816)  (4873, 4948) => 2.76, 10.5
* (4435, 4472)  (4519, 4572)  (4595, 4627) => -1.11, 12.7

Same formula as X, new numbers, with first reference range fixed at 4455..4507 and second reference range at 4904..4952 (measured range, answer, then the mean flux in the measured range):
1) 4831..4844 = -0.10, 10.5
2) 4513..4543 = -0.19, 12.5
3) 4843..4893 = 0.00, 9.52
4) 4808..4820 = -0.05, 10.1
